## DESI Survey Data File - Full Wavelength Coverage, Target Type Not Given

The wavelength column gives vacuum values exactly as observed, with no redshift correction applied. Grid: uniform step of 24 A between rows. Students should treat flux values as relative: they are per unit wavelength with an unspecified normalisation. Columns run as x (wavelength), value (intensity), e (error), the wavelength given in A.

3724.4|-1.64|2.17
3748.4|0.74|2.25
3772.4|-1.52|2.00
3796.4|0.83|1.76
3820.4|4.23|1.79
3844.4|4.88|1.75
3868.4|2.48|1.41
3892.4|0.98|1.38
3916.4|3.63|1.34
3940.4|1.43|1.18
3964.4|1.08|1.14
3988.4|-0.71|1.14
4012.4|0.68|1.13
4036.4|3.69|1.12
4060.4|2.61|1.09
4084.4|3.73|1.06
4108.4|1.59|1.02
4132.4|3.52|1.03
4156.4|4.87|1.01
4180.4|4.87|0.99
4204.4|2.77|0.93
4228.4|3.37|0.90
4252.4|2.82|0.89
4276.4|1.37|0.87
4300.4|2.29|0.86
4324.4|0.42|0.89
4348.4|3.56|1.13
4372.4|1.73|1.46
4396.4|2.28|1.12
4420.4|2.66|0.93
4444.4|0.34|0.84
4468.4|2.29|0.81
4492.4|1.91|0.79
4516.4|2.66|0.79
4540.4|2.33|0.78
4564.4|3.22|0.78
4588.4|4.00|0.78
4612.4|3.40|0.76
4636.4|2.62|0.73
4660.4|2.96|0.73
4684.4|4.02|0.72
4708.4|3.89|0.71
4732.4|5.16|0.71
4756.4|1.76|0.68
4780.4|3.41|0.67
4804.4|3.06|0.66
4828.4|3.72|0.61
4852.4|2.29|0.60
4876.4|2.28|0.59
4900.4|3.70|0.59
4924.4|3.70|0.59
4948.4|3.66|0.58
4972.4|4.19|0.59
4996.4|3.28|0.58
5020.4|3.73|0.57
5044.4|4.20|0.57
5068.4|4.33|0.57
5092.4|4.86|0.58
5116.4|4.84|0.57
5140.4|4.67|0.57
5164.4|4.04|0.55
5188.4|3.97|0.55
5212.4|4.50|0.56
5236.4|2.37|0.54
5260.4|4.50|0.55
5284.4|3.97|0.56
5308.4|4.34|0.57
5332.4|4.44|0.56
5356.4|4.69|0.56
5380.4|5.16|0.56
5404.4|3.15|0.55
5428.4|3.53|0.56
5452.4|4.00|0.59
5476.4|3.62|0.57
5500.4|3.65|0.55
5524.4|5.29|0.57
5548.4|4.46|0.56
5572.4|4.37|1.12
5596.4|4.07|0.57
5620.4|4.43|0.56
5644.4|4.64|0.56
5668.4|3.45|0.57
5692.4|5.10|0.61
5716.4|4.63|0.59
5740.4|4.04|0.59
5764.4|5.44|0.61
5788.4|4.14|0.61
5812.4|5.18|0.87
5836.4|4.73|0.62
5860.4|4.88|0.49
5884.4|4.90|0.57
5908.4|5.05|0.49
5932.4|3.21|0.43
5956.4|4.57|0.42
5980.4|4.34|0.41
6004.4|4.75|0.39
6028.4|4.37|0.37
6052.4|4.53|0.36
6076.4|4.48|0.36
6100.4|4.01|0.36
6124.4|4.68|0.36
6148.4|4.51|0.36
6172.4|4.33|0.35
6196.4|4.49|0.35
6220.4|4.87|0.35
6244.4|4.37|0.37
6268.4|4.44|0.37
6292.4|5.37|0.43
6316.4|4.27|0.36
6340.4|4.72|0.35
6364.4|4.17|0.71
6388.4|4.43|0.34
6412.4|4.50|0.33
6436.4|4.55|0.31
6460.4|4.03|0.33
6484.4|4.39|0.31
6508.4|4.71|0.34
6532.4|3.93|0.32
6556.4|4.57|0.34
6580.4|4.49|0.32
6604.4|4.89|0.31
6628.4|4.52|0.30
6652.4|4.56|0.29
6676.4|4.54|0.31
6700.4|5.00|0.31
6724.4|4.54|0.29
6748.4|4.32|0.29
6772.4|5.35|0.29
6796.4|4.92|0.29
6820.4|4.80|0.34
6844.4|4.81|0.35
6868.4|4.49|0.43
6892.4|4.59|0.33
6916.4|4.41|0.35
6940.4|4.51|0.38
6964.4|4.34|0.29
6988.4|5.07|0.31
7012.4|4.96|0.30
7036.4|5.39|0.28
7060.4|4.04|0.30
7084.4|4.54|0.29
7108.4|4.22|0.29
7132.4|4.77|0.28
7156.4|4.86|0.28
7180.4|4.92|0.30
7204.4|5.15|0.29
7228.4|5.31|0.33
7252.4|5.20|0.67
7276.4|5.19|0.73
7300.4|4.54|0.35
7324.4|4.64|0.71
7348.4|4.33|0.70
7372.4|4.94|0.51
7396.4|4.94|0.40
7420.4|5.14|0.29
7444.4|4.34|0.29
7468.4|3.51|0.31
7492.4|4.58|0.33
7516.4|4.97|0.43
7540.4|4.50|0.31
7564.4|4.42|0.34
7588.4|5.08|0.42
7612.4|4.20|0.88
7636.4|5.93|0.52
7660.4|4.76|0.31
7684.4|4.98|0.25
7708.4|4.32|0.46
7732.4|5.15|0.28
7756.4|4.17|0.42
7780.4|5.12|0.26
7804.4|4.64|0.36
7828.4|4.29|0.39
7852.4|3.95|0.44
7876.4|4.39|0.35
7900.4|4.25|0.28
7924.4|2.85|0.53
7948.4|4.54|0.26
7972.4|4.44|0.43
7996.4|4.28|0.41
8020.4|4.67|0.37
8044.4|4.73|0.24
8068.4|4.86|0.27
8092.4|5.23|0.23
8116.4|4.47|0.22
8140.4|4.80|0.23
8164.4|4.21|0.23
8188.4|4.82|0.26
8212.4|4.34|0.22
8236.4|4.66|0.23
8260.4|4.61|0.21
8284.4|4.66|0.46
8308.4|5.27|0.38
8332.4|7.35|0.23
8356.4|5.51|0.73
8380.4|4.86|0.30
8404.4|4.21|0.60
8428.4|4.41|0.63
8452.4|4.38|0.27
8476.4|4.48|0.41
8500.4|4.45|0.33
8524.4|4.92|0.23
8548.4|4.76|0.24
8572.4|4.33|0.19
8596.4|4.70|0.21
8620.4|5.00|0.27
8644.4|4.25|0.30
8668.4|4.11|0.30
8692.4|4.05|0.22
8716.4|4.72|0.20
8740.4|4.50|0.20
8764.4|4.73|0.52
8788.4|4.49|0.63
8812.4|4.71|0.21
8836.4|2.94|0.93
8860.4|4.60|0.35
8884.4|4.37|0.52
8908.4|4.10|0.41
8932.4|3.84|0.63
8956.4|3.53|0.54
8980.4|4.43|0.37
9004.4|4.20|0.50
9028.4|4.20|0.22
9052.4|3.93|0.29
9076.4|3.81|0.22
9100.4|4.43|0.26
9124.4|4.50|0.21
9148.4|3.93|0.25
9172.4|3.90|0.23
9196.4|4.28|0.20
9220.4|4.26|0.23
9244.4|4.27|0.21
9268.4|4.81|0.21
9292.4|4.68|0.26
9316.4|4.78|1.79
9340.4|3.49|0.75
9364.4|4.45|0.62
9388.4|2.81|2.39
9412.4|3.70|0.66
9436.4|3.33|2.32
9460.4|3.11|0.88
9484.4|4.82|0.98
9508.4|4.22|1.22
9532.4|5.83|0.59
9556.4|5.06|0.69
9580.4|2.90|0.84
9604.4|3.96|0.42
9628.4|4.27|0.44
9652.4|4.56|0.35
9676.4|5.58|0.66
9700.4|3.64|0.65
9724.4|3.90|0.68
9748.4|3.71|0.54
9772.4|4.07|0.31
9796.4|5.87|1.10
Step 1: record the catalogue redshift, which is 0.268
